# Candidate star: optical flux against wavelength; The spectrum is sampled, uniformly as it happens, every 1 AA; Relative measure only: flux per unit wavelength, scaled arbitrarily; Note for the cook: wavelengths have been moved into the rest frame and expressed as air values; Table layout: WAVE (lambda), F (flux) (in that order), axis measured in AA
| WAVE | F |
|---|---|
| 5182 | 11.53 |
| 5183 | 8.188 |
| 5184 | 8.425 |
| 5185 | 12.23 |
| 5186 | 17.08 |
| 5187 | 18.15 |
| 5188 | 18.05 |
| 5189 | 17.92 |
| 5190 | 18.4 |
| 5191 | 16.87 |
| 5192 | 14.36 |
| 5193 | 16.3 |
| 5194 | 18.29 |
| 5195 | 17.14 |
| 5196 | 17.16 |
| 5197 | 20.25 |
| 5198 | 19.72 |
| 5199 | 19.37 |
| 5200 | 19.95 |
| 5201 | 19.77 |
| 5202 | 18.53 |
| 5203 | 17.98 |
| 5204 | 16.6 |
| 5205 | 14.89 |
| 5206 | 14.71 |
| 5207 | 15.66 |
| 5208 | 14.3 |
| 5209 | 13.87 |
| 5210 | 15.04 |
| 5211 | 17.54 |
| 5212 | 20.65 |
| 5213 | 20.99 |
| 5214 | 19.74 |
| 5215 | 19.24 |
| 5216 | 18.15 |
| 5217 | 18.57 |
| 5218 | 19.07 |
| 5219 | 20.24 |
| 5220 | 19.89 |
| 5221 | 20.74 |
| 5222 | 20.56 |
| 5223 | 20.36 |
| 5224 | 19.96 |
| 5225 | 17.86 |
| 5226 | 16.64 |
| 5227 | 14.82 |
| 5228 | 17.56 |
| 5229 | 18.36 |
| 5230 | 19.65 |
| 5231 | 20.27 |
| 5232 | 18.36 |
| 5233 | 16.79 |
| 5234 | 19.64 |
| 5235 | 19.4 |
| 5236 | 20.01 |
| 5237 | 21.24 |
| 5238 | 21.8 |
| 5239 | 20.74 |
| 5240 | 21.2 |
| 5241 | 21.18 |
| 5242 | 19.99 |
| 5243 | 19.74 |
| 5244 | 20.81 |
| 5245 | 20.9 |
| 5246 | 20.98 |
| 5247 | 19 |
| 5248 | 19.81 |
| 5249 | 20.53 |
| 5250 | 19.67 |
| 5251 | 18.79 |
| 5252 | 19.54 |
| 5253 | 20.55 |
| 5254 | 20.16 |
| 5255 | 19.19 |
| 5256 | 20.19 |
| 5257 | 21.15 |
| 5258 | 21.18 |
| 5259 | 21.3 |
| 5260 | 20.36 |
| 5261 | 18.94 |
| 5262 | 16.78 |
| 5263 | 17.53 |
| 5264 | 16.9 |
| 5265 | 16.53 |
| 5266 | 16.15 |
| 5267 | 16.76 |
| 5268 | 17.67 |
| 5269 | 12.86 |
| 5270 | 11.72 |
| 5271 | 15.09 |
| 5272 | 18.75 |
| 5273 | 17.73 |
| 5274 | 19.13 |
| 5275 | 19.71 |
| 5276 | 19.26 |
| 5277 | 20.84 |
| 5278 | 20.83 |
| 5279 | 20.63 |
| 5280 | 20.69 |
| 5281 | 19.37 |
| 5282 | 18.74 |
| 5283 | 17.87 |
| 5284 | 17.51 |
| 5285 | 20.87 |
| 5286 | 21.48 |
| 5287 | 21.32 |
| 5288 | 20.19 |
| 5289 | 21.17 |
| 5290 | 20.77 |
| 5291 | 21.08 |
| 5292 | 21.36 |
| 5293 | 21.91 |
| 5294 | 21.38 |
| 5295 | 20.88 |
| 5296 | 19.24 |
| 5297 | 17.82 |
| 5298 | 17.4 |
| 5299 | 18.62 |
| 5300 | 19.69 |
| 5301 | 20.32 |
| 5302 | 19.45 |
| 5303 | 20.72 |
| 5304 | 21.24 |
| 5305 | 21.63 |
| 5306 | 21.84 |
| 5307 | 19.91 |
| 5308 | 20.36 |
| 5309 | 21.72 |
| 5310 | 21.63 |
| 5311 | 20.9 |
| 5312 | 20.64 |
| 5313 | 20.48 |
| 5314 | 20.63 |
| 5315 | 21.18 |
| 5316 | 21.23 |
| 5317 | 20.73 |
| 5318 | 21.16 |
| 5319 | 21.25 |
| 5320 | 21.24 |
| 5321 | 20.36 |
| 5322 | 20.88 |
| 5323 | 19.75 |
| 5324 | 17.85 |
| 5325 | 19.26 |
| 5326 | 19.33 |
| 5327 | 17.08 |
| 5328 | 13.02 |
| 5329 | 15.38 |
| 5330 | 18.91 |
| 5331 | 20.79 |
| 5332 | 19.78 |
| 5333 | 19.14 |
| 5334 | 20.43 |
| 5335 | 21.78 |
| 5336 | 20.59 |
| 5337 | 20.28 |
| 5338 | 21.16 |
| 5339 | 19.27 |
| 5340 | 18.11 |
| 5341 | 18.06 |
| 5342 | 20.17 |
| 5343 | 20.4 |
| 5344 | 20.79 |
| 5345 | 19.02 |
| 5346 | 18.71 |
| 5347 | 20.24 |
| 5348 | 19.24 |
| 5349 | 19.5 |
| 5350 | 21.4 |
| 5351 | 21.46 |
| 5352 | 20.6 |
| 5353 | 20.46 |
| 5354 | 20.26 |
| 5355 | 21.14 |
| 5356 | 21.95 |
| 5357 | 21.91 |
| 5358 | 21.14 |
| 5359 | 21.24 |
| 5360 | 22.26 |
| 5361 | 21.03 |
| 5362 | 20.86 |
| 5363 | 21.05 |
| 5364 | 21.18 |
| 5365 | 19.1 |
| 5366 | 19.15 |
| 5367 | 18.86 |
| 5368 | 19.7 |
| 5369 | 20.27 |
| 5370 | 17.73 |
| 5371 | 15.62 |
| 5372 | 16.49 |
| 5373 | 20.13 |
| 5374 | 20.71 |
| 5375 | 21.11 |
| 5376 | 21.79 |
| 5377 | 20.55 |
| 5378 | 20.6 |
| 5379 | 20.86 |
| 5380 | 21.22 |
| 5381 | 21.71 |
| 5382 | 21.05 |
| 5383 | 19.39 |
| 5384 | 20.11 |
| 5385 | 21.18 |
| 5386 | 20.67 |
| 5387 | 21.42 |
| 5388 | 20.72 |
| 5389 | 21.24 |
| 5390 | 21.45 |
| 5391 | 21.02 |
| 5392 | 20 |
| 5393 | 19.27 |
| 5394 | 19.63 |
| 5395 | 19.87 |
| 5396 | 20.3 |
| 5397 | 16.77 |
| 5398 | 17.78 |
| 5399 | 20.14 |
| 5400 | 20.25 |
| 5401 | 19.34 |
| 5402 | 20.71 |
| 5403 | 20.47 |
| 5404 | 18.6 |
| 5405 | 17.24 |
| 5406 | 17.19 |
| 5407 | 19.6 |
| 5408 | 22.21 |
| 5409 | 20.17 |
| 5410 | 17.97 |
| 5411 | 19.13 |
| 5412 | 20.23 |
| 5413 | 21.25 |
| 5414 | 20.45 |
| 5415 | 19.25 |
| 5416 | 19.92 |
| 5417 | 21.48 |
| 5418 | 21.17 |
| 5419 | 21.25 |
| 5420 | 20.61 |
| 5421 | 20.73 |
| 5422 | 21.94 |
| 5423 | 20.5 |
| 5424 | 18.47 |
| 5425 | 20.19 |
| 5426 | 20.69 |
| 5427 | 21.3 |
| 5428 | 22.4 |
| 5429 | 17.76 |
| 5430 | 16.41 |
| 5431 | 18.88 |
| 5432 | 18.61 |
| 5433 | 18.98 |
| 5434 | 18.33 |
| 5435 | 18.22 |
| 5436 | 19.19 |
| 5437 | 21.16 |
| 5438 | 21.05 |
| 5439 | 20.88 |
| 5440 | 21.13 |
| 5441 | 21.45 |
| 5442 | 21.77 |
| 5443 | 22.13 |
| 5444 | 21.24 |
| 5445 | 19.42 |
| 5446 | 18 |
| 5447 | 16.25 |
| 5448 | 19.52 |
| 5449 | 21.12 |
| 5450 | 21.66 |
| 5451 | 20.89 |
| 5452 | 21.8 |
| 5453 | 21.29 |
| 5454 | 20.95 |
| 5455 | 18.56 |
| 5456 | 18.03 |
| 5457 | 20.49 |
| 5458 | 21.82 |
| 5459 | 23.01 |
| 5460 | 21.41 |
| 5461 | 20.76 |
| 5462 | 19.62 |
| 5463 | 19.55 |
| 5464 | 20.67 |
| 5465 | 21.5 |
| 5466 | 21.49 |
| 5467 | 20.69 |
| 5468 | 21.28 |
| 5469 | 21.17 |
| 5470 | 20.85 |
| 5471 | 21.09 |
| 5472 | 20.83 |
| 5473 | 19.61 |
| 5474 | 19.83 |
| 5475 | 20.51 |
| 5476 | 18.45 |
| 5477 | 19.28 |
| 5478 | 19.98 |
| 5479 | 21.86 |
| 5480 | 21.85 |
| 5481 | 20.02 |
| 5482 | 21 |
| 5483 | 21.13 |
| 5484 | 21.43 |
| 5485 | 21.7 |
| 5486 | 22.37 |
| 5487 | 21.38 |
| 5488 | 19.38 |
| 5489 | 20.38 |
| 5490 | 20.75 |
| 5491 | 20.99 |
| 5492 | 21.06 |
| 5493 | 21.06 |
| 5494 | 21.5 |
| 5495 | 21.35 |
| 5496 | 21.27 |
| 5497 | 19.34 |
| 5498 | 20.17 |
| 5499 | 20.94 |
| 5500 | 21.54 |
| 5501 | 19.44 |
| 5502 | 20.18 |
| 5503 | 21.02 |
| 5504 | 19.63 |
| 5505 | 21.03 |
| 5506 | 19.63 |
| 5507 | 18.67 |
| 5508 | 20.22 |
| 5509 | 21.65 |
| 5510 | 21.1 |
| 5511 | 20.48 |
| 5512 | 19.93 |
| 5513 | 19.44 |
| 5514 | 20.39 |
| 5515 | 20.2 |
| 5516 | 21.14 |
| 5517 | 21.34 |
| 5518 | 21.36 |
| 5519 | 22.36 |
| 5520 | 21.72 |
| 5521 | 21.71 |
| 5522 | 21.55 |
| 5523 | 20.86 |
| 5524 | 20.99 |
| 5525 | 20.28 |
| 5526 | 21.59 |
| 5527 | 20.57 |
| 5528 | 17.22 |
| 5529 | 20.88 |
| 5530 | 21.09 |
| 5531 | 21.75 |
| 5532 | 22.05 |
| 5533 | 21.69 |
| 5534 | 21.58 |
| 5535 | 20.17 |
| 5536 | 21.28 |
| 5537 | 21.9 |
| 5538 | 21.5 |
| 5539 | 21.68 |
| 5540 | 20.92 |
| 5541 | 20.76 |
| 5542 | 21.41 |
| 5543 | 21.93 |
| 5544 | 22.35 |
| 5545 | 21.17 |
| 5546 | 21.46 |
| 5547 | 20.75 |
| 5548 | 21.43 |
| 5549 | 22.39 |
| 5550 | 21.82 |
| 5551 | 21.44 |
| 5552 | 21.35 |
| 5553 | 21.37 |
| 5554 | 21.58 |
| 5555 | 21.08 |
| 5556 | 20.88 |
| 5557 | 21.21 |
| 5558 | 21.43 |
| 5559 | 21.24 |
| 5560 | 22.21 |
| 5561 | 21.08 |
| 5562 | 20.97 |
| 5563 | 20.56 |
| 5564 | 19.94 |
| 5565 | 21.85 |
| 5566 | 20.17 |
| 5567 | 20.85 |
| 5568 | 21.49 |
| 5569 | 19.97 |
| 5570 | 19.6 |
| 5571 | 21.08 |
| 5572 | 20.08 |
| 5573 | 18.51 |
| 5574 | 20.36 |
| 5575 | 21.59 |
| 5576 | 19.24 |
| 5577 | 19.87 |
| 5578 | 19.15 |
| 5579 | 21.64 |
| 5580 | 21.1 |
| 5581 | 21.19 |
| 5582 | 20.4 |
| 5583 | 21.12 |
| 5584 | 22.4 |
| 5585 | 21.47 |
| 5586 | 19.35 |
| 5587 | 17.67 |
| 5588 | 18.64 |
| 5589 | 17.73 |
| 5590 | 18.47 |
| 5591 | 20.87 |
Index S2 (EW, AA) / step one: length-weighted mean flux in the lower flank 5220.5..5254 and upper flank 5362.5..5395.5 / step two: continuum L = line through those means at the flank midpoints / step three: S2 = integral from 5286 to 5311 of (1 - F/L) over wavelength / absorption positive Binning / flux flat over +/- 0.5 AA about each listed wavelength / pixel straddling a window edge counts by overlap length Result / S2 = -0.8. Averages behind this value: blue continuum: 19.6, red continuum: 20.1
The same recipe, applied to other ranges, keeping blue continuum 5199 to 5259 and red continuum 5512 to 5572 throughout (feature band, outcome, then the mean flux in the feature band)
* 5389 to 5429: 0.5 AA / 20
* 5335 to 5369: -0.8 AA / 20.3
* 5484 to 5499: -0.1 AA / 20.9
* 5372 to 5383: -0.4 AA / 20.7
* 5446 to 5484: 0.2 AA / 20.5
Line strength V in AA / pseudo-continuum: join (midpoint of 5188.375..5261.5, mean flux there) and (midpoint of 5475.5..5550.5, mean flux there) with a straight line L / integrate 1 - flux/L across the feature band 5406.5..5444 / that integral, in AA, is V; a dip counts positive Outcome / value 0.2 AA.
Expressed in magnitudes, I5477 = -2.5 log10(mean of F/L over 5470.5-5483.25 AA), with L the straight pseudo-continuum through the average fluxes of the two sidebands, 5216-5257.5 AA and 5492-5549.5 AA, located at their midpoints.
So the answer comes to 0.02 mag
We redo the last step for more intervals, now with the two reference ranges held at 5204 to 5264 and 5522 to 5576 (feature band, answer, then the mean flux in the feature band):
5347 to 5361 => -0.060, 20.9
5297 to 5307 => -0.027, 20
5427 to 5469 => 0.008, 20.3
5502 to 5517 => 0.023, 20.4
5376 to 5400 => -0.017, 20.3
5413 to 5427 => -0.018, 20.6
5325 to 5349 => 0.028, 19.2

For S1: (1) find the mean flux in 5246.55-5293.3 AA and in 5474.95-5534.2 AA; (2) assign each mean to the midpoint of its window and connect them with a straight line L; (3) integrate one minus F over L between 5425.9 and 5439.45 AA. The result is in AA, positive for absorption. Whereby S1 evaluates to 0.5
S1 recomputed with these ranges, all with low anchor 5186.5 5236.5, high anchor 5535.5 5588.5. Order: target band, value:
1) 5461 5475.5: -0.3 AA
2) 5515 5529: -0.2 AA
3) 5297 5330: -1.6 AA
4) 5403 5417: 0.1 AA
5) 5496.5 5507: 0.1 AA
